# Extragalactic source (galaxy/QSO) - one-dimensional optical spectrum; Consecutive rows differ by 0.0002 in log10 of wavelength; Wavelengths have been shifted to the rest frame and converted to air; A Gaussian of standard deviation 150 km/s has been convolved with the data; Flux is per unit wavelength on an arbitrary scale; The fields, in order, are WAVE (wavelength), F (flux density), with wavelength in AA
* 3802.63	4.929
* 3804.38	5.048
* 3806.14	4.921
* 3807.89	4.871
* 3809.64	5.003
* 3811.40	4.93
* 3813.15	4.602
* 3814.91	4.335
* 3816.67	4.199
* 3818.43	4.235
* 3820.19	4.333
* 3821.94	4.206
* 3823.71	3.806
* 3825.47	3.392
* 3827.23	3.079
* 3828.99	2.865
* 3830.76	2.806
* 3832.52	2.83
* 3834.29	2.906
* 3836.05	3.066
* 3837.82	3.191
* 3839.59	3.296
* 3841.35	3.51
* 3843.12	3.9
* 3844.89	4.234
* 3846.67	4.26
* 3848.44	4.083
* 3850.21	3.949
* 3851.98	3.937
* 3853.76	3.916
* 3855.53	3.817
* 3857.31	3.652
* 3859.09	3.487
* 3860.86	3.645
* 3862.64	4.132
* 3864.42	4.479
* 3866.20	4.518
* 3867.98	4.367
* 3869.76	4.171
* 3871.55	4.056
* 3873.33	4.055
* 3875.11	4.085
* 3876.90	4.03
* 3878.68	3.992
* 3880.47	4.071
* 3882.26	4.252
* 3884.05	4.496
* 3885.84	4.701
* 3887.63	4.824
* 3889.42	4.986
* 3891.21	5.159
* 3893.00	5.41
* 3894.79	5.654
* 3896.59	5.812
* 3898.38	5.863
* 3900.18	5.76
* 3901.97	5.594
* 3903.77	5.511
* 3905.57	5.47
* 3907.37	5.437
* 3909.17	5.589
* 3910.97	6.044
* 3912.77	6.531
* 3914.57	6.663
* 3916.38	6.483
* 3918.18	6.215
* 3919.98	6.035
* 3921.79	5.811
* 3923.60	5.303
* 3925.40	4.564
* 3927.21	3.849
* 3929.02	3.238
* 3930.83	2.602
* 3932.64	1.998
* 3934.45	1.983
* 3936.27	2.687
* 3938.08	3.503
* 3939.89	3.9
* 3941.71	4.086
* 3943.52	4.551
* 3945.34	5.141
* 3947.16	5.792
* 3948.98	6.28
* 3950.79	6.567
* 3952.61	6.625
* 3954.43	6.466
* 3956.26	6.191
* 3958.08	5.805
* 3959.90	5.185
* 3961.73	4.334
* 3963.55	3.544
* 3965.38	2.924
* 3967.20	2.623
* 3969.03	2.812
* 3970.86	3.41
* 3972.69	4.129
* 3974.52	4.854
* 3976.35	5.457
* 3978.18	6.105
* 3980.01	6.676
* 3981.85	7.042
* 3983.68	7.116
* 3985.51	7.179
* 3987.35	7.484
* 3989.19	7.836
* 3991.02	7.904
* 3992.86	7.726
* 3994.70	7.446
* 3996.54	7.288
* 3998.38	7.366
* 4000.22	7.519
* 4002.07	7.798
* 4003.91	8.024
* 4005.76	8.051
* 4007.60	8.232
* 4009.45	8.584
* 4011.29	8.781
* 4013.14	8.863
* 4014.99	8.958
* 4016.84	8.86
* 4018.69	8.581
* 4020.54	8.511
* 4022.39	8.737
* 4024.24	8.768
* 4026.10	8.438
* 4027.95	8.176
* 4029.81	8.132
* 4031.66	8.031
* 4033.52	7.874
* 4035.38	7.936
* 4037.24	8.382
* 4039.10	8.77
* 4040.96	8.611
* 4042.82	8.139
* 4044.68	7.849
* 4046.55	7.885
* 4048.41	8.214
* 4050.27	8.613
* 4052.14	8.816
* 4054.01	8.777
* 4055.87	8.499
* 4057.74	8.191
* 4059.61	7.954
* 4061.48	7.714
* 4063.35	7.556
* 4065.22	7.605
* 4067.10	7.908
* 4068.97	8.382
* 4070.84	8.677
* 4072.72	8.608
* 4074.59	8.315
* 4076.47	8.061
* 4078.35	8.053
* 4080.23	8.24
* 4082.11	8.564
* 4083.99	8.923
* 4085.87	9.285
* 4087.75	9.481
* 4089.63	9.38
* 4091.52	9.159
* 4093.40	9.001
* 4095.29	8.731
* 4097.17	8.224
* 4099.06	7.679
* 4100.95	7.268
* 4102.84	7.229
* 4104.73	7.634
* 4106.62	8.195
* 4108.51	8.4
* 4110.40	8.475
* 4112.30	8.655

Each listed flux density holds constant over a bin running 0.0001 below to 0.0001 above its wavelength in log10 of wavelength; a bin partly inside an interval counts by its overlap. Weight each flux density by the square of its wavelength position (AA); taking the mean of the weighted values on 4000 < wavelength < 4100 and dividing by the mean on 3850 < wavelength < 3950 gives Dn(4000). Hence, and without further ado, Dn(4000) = 1.95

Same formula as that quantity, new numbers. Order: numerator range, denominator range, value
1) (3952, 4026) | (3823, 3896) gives 1.82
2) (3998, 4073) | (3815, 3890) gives 2.33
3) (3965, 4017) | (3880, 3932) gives 1.36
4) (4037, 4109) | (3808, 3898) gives 2.26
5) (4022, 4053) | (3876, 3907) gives 1.77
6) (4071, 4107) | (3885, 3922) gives 1.62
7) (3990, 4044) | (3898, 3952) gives 1.74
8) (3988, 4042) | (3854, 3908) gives 1.89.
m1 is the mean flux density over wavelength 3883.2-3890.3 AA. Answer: 4.75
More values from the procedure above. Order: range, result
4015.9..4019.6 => 8.72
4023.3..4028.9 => 8.45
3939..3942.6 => 3.99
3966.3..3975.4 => 3.56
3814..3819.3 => 4.25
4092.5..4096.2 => 8.85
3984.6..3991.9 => 7.6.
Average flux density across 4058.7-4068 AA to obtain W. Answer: 7.74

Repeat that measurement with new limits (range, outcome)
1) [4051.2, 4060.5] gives 8.45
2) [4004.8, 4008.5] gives 8.14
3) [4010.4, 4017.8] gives 8.86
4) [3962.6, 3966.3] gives 3.25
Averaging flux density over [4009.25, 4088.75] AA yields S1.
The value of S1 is 8.4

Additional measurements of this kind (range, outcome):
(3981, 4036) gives 8.05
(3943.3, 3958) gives 6.01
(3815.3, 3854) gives 3.64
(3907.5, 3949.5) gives 4.73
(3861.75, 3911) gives 4.86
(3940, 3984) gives 5.11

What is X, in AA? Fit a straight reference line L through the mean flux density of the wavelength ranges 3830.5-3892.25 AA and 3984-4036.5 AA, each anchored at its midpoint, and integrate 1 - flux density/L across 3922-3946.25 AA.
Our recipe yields 9.2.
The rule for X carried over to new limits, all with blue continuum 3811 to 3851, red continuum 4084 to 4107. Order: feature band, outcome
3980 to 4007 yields -3.64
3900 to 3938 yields 2.72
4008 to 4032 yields -4.97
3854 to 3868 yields 0.92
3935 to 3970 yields 7.35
